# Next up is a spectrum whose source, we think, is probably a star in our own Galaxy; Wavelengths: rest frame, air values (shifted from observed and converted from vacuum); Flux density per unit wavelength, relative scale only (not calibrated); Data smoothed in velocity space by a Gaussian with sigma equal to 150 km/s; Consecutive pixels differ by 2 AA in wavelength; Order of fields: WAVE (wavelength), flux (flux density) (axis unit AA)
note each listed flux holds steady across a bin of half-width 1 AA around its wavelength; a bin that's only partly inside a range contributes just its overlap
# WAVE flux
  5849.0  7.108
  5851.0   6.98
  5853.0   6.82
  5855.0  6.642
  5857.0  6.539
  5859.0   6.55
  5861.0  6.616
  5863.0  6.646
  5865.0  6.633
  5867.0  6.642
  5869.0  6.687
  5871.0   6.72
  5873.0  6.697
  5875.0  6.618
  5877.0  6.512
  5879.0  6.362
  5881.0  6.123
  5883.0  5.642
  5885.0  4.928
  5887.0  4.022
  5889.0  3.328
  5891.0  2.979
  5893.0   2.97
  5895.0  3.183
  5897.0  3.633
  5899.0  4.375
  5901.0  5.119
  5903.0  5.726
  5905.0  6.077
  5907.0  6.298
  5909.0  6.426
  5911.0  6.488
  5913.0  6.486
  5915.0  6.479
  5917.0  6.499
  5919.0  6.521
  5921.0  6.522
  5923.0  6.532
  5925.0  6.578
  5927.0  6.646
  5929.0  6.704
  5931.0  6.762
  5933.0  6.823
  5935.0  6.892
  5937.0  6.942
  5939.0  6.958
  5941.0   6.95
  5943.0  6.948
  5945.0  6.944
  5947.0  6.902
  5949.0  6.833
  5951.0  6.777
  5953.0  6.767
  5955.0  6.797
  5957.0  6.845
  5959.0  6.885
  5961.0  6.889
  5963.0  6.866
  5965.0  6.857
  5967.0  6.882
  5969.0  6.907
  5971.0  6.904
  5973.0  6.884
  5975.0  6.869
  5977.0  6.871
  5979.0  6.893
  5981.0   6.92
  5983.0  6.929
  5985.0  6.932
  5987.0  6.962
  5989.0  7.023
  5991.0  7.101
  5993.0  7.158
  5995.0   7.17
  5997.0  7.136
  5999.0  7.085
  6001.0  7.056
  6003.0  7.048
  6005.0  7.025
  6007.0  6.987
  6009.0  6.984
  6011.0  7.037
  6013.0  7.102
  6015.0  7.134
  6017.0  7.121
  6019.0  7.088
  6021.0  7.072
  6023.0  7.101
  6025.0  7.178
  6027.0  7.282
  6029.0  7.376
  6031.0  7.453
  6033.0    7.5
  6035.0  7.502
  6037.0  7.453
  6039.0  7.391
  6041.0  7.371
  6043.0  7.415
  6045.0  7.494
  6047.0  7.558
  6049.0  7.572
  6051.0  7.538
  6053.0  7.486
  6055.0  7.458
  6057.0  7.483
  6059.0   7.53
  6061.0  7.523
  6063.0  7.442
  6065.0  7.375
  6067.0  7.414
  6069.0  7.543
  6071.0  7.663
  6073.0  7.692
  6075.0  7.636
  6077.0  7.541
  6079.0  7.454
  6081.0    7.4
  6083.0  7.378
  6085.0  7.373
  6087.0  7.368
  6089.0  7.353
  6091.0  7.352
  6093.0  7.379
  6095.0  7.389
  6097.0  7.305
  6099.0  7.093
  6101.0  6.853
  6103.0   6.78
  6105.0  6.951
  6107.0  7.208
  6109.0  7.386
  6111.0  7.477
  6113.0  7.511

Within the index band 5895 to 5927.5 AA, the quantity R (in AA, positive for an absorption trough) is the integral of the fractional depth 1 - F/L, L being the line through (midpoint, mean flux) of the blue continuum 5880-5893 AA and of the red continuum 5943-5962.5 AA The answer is -3.62 AA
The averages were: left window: 4.39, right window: 6.85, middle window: 5.93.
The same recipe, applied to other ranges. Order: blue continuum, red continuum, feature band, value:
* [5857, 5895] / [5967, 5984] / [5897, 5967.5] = -1.8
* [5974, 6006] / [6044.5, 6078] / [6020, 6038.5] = -0.1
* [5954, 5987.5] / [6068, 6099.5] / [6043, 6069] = -0.7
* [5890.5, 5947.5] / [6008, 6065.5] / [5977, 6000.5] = -0.7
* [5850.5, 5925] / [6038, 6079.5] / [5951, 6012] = -1.8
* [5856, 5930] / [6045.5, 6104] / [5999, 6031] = -1.0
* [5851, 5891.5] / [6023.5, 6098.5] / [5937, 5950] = -0.7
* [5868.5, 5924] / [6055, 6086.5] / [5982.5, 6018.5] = -1.8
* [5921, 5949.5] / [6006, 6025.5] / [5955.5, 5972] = 0.1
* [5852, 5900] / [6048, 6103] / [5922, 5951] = -3.2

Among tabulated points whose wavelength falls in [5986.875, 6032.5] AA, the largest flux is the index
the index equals 7.453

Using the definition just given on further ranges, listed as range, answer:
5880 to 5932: 6.762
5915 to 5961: 6.958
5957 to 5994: 7.158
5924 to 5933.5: 6.823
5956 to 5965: 6.889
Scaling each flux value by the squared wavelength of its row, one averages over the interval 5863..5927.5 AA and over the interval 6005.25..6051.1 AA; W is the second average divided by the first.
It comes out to 1.33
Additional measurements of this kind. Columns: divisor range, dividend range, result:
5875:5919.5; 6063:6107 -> 1.48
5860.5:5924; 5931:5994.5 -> 1.24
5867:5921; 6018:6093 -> 1.42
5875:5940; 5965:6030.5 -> 1.26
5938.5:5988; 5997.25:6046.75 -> 1.07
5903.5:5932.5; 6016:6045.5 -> 1.17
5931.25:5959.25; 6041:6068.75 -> 1.13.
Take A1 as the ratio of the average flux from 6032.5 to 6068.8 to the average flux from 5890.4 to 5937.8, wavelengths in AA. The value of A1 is 1.28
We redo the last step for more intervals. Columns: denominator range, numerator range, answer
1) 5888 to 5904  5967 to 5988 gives 1.76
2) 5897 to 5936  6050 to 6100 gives 1.19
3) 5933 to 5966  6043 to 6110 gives 1.08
